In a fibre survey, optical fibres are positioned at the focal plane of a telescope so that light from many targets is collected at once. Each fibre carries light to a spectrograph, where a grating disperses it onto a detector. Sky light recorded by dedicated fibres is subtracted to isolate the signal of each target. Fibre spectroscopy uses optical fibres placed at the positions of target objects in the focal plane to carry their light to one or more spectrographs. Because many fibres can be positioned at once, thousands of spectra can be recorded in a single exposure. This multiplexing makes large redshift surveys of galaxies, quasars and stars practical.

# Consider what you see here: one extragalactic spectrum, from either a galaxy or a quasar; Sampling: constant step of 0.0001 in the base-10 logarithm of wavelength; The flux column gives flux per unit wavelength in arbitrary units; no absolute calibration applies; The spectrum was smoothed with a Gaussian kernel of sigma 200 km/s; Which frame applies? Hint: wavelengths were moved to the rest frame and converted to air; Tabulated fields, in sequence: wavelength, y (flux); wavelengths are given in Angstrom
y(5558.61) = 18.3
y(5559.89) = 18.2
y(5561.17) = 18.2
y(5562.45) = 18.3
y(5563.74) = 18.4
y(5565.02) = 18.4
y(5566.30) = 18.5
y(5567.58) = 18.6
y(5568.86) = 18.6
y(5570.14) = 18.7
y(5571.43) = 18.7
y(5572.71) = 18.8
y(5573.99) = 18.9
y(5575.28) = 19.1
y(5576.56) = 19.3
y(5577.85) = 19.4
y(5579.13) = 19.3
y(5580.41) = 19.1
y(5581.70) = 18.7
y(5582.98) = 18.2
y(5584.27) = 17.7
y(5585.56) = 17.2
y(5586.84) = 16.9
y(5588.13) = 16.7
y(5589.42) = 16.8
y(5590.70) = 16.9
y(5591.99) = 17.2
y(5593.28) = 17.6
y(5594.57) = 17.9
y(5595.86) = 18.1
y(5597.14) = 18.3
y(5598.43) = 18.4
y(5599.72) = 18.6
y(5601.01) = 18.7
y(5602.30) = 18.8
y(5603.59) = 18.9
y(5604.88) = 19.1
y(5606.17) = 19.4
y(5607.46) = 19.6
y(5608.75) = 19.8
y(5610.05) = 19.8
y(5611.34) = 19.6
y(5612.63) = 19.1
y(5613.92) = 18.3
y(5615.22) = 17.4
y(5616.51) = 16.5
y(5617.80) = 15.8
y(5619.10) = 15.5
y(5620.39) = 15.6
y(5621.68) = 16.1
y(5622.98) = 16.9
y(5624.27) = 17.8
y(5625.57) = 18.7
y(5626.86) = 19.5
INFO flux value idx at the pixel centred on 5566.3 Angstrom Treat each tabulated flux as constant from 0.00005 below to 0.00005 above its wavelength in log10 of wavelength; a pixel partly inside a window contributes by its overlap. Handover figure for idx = 18.5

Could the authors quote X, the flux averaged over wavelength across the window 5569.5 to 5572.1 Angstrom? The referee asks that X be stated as 18.7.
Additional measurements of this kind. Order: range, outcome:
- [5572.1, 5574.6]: 18.9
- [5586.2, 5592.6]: 16.9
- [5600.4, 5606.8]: 19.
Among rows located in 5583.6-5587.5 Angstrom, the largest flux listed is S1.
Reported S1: 17.7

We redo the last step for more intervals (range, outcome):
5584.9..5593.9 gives 17.6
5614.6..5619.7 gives 17.4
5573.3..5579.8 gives 19.4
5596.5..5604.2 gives 18.9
